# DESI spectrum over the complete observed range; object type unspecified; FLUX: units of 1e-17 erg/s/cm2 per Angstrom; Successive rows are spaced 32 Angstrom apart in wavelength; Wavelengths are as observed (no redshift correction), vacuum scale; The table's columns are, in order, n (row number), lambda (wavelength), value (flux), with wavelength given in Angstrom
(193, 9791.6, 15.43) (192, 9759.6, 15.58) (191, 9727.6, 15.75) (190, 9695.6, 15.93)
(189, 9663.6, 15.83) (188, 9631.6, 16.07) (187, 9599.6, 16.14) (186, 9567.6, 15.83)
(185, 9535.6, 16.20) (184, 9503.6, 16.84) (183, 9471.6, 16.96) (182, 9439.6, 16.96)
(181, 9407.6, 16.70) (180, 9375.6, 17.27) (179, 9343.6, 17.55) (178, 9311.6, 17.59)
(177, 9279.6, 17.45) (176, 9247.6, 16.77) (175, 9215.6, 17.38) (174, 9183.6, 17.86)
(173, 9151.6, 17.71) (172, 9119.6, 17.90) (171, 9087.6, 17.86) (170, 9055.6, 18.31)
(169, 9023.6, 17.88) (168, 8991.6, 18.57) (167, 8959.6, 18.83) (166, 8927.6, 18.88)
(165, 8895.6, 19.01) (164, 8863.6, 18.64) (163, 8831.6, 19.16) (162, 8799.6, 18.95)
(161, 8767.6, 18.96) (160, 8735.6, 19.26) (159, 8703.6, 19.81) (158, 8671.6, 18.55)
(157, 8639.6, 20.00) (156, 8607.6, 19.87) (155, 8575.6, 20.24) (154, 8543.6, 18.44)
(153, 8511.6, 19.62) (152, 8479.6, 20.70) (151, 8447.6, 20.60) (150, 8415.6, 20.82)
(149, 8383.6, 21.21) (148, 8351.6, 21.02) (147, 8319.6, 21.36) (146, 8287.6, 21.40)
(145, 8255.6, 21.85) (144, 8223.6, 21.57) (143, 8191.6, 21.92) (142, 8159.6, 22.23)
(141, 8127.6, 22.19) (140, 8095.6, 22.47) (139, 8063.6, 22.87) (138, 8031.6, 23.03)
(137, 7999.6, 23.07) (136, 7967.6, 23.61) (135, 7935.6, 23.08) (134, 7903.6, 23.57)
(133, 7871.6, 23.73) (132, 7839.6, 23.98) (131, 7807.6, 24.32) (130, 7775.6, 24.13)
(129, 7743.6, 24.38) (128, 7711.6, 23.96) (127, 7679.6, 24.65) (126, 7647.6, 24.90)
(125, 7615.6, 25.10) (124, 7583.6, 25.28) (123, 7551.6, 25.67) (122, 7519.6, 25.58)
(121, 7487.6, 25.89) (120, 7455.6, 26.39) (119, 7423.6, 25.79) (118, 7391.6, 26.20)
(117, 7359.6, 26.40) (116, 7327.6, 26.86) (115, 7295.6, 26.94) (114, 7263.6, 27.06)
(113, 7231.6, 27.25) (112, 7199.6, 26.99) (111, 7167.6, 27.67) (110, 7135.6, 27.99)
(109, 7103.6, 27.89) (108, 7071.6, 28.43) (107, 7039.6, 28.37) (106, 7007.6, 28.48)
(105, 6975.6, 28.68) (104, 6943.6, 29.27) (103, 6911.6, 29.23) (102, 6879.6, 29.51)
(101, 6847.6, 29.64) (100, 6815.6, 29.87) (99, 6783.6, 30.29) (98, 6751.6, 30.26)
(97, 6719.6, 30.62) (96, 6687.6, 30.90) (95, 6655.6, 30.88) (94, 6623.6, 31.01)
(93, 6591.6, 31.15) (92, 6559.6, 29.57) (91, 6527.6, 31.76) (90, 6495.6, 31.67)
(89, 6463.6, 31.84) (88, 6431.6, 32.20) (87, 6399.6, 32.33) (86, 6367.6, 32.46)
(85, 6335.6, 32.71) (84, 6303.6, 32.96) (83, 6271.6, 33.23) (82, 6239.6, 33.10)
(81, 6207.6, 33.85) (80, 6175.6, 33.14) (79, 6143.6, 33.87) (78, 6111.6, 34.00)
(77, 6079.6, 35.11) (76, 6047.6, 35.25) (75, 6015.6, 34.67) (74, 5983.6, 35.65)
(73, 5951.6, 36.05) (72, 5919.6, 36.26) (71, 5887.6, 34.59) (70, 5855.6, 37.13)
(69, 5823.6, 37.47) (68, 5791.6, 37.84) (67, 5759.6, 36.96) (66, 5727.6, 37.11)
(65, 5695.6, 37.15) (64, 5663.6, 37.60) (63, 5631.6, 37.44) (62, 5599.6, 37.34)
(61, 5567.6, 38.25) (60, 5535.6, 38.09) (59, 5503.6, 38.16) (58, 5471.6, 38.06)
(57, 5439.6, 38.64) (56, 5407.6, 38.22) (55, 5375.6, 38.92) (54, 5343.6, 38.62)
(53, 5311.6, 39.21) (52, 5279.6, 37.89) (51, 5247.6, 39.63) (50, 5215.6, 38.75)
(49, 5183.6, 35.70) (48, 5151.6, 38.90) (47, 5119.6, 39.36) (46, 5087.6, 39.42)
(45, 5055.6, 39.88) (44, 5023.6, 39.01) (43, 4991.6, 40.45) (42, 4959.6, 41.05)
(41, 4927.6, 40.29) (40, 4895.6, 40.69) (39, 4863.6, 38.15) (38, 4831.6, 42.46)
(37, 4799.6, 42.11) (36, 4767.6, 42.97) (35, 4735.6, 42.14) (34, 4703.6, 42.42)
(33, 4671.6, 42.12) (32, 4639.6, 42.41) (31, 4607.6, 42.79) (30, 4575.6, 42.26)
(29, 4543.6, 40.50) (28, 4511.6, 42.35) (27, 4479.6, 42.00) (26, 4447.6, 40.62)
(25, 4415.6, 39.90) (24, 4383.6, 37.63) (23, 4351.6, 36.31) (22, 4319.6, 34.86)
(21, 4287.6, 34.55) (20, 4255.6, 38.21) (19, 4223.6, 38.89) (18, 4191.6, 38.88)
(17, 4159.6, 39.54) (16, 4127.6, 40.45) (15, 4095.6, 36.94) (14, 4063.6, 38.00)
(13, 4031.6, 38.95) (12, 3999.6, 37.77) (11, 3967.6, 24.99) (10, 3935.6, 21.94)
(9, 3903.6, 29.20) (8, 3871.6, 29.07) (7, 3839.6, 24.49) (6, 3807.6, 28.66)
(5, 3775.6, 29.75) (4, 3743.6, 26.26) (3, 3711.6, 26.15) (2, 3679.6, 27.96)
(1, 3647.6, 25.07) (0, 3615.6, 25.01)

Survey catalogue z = 0.00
